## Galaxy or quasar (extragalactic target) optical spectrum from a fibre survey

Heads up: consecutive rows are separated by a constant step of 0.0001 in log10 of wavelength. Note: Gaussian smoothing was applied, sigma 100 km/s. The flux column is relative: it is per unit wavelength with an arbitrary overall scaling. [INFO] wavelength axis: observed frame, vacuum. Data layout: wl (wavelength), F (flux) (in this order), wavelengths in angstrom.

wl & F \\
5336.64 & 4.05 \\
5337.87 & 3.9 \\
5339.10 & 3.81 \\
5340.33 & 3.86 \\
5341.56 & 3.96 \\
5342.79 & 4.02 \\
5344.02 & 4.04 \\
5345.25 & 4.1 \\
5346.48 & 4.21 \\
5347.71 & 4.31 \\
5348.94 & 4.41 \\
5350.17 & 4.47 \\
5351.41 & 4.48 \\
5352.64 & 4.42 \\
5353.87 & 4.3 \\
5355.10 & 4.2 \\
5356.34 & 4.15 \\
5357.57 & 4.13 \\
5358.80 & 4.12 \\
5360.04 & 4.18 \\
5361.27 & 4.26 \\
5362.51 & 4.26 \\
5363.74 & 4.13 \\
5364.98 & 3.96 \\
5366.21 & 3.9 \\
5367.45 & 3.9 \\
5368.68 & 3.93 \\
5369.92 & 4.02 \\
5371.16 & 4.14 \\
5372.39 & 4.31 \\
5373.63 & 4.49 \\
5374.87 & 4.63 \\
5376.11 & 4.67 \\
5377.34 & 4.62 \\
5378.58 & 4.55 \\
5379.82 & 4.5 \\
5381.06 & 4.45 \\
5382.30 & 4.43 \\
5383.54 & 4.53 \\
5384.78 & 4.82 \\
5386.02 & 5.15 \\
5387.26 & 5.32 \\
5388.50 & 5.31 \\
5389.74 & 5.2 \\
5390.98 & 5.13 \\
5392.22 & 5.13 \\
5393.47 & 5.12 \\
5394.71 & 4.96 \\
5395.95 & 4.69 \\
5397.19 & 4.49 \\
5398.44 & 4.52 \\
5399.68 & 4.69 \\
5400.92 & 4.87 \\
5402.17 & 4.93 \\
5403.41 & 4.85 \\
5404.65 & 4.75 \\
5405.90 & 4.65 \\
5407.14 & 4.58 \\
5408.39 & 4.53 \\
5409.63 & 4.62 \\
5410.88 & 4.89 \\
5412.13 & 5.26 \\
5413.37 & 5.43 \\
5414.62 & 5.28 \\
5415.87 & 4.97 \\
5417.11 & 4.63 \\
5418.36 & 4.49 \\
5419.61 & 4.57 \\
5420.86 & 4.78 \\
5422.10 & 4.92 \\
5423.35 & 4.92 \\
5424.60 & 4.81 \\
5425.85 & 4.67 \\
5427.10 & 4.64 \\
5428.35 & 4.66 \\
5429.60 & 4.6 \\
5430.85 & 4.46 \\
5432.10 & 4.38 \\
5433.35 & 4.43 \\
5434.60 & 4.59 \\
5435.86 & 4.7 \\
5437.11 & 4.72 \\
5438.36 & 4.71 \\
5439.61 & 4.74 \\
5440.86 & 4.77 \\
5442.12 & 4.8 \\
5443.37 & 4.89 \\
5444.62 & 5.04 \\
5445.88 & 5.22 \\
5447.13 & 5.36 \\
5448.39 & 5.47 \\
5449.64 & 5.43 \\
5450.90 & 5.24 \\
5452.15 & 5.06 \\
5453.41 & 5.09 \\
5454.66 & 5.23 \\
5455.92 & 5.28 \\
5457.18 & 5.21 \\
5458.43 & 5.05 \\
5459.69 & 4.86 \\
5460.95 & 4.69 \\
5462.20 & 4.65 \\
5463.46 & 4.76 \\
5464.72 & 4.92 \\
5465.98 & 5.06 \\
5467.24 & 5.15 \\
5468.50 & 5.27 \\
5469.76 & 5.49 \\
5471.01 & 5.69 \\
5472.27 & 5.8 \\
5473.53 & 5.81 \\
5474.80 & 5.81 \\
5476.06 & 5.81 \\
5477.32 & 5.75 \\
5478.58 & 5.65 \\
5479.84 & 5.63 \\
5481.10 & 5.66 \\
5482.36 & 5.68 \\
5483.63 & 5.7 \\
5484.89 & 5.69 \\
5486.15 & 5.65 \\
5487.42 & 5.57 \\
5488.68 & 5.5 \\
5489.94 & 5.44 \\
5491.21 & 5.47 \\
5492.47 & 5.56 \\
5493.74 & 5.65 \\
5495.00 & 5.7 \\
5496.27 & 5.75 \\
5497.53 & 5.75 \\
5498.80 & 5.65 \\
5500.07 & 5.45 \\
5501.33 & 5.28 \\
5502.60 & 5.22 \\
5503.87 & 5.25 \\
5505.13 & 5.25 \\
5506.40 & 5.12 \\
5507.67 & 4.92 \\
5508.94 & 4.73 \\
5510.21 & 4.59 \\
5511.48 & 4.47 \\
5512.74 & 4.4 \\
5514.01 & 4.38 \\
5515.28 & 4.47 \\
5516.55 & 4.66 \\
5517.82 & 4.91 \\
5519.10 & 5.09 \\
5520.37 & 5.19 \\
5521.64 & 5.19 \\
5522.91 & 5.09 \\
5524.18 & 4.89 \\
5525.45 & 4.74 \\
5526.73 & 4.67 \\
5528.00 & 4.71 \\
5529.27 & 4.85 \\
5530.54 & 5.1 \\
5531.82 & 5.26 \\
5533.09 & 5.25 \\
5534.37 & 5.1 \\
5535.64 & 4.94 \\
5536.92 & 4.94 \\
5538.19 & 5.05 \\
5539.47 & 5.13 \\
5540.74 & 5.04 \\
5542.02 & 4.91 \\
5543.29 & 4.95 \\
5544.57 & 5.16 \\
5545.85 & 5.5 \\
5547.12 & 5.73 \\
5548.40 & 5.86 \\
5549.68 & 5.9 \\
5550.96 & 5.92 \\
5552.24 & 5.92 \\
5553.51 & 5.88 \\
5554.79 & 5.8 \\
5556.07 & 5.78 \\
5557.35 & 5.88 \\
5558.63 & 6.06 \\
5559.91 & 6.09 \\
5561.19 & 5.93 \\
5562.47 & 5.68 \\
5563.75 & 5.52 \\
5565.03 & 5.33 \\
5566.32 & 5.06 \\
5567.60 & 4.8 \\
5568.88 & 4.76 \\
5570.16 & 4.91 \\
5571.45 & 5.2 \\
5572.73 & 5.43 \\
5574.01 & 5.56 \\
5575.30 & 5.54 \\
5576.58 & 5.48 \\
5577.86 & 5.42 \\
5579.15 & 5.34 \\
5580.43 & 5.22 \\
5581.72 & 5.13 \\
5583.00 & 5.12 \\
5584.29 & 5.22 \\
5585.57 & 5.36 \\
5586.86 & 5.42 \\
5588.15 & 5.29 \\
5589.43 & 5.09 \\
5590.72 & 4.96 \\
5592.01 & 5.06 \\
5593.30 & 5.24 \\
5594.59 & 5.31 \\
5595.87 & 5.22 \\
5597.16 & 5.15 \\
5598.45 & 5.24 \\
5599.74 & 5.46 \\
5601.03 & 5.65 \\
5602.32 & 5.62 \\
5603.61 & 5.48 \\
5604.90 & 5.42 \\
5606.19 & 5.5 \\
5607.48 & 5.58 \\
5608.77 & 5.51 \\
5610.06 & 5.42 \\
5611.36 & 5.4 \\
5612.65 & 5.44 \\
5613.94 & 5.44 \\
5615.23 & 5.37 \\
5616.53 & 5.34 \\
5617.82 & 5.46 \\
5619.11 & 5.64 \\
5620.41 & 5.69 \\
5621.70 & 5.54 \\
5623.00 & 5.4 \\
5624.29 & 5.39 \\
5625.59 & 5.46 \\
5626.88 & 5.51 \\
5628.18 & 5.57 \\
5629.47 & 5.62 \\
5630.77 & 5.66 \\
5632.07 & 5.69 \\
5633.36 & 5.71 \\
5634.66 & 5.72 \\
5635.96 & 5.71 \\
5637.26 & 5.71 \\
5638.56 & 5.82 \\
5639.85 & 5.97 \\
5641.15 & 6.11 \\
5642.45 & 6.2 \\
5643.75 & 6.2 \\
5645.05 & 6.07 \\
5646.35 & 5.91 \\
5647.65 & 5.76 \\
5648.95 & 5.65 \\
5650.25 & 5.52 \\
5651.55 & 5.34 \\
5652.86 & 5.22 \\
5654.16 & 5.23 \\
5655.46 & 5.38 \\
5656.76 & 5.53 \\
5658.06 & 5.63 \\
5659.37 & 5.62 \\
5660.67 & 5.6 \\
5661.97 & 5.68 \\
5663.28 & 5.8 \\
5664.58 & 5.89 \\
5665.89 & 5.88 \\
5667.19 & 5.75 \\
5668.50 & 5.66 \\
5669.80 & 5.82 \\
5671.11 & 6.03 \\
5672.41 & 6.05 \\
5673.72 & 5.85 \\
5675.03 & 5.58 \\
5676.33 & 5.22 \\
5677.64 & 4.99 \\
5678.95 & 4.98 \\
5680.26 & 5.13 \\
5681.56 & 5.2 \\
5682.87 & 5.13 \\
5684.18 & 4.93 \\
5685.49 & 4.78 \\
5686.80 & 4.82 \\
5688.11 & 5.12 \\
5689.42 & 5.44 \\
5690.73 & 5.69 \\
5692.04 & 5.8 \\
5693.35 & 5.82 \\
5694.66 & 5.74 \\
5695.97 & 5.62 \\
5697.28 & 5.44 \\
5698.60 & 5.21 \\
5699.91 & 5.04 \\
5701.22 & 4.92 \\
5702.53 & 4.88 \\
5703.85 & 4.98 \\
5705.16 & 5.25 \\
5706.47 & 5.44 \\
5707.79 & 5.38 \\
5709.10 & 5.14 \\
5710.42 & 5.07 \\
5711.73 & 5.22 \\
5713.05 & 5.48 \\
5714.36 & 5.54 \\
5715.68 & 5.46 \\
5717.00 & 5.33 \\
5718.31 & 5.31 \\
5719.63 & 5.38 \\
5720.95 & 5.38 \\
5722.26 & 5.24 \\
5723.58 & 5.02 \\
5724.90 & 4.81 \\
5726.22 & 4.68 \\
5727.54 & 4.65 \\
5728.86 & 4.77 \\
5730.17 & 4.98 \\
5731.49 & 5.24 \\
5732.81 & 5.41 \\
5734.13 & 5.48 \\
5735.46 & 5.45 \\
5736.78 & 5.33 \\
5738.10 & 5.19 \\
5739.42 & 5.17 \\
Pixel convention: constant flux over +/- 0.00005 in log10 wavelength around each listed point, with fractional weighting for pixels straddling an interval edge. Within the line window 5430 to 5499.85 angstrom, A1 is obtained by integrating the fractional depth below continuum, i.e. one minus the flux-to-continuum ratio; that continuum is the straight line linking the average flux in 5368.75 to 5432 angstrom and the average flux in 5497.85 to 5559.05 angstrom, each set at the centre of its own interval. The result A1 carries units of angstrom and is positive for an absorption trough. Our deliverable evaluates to -4.1 angstrom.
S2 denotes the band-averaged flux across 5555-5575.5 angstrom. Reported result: 5.47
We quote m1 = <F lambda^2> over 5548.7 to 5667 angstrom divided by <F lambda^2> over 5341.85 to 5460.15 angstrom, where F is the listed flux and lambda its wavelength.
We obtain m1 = 1.28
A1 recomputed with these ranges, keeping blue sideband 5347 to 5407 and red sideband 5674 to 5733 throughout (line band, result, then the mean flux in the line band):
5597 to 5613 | -1.4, 5.46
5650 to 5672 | -2.1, 5.63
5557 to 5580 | -2.3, 5.44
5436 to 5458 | -1.8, 5.07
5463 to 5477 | -2.1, 5.43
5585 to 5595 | -0.5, 5.21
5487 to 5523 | -2.7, 5.16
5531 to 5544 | -0.5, 5.06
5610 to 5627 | -1.4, 5.46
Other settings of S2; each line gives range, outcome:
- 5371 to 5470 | 4.85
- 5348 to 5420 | 4.59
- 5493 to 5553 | 5.14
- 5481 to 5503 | 5.58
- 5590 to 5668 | 5.57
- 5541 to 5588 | 5.46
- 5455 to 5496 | 5.43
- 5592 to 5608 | 5.39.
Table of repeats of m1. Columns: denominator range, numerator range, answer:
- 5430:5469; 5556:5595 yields 1.13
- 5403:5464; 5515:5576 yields 1.13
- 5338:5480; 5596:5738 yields 1.26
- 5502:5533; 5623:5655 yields 1.22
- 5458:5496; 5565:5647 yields 1.05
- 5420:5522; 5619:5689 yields 1.16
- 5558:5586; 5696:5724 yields 1.03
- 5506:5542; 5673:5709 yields 1.14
